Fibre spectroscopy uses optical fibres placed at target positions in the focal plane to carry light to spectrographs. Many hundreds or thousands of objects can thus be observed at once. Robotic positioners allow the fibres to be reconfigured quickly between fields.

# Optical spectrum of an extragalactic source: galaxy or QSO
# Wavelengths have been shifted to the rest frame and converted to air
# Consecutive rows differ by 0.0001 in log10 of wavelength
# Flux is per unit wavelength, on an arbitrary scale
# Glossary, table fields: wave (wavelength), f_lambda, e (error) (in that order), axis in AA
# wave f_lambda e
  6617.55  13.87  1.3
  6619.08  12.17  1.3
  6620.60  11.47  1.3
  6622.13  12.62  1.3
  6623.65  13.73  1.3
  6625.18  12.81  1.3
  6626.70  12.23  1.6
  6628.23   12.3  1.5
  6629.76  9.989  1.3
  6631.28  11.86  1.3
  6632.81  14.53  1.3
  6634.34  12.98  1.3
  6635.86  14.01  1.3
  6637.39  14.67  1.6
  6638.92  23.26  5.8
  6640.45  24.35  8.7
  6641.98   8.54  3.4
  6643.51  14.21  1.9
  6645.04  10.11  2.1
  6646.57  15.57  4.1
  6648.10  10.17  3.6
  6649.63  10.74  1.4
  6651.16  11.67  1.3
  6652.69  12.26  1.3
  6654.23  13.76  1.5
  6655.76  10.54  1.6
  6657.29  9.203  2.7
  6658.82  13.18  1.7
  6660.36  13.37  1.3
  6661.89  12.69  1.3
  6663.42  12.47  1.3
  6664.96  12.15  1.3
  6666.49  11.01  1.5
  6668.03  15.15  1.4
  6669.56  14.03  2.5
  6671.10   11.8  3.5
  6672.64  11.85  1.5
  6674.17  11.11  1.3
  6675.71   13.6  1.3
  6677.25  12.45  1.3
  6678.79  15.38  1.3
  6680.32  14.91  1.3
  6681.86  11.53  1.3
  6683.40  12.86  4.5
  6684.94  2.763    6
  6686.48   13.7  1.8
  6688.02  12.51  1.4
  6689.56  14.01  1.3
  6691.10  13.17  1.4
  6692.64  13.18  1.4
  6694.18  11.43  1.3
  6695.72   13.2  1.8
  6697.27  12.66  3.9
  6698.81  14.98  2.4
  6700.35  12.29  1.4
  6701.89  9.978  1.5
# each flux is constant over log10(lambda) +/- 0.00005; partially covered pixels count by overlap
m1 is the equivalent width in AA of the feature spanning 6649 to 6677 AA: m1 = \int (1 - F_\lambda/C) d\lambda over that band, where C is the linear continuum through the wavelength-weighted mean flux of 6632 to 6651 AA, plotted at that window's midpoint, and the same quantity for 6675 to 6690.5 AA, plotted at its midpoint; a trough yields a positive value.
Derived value 2.2 AA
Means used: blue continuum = 14.3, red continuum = 12.4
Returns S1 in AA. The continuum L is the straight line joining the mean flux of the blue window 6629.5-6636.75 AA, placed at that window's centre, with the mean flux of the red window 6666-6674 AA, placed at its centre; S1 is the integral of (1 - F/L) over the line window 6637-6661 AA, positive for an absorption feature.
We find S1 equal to -1.2 AA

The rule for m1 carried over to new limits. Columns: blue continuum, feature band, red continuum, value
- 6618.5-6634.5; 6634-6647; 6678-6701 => -3.1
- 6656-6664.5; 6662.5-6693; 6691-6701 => 0.1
